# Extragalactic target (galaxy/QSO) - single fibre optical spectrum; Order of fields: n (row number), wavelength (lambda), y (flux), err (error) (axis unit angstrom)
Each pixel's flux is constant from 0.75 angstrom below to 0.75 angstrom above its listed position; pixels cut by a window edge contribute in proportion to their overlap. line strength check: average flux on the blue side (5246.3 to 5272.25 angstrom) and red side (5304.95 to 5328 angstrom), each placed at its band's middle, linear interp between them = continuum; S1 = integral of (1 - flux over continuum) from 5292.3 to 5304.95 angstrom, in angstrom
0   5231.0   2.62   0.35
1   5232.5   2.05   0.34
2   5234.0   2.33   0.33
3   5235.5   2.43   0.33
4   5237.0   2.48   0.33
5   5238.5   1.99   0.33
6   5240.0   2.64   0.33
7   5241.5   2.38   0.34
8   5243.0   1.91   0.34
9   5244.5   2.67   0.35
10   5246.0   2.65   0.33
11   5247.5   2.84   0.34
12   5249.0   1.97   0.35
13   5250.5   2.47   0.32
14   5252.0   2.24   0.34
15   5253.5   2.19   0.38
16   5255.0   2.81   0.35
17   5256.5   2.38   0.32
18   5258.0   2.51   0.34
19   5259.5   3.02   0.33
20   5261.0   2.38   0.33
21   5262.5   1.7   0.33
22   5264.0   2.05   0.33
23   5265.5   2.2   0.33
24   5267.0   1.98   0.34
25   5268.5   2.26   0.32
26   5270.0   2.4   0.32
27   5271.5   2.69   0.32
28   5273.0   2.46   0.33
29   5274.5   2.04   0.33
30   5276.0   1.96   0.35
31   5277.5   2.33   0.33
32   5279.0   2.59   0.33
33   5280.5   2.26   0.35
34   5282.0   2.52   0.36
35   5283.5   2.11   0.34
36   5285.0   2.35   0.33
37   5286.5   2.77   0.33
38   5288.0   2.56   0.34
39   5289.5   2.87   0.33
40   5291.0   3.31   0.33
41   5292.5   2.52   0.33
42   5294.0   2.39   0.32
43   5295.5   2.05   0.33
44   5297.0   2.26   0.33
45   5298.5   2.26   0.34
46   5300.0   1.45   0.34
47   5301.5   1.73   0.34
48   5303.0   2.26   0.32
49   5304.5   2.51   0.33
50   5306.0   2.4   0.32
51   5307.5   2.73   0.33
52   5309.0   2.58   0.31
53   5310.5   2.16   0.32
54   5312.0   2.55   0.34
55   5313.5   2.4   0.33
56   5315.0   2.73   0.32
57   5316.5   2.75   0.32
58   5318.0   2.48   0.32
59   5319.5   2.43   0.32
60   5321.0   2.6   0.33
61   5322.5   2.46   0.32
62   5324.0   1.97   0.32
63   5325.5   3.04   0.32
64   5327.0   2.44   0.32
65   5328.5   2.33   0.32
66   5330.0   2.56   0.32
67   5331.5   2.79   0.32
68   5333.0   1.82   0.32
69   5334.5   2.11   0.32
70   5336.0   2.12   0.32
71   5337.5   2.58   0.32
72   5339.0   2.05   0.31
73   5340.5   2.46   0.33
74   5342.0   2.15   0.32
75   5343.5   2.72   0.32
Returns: 1.70 angstrom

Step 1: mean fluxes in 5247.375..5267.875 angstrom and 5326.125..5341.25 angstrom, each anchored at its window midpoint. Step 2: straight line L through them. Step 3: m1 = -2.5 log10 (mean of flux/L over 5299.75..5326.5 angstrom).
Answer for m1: -0.04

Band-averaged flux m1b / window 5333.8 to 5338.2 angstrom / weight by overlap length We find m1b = 2.27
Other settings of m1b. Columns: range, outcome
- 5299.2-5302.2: 1.6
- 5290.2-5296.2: 2.57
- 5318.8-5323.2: 2.5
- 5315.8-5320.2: 2.55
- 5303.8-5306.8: 2.46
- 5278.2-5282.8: 2.45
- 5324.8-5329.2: 2.6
